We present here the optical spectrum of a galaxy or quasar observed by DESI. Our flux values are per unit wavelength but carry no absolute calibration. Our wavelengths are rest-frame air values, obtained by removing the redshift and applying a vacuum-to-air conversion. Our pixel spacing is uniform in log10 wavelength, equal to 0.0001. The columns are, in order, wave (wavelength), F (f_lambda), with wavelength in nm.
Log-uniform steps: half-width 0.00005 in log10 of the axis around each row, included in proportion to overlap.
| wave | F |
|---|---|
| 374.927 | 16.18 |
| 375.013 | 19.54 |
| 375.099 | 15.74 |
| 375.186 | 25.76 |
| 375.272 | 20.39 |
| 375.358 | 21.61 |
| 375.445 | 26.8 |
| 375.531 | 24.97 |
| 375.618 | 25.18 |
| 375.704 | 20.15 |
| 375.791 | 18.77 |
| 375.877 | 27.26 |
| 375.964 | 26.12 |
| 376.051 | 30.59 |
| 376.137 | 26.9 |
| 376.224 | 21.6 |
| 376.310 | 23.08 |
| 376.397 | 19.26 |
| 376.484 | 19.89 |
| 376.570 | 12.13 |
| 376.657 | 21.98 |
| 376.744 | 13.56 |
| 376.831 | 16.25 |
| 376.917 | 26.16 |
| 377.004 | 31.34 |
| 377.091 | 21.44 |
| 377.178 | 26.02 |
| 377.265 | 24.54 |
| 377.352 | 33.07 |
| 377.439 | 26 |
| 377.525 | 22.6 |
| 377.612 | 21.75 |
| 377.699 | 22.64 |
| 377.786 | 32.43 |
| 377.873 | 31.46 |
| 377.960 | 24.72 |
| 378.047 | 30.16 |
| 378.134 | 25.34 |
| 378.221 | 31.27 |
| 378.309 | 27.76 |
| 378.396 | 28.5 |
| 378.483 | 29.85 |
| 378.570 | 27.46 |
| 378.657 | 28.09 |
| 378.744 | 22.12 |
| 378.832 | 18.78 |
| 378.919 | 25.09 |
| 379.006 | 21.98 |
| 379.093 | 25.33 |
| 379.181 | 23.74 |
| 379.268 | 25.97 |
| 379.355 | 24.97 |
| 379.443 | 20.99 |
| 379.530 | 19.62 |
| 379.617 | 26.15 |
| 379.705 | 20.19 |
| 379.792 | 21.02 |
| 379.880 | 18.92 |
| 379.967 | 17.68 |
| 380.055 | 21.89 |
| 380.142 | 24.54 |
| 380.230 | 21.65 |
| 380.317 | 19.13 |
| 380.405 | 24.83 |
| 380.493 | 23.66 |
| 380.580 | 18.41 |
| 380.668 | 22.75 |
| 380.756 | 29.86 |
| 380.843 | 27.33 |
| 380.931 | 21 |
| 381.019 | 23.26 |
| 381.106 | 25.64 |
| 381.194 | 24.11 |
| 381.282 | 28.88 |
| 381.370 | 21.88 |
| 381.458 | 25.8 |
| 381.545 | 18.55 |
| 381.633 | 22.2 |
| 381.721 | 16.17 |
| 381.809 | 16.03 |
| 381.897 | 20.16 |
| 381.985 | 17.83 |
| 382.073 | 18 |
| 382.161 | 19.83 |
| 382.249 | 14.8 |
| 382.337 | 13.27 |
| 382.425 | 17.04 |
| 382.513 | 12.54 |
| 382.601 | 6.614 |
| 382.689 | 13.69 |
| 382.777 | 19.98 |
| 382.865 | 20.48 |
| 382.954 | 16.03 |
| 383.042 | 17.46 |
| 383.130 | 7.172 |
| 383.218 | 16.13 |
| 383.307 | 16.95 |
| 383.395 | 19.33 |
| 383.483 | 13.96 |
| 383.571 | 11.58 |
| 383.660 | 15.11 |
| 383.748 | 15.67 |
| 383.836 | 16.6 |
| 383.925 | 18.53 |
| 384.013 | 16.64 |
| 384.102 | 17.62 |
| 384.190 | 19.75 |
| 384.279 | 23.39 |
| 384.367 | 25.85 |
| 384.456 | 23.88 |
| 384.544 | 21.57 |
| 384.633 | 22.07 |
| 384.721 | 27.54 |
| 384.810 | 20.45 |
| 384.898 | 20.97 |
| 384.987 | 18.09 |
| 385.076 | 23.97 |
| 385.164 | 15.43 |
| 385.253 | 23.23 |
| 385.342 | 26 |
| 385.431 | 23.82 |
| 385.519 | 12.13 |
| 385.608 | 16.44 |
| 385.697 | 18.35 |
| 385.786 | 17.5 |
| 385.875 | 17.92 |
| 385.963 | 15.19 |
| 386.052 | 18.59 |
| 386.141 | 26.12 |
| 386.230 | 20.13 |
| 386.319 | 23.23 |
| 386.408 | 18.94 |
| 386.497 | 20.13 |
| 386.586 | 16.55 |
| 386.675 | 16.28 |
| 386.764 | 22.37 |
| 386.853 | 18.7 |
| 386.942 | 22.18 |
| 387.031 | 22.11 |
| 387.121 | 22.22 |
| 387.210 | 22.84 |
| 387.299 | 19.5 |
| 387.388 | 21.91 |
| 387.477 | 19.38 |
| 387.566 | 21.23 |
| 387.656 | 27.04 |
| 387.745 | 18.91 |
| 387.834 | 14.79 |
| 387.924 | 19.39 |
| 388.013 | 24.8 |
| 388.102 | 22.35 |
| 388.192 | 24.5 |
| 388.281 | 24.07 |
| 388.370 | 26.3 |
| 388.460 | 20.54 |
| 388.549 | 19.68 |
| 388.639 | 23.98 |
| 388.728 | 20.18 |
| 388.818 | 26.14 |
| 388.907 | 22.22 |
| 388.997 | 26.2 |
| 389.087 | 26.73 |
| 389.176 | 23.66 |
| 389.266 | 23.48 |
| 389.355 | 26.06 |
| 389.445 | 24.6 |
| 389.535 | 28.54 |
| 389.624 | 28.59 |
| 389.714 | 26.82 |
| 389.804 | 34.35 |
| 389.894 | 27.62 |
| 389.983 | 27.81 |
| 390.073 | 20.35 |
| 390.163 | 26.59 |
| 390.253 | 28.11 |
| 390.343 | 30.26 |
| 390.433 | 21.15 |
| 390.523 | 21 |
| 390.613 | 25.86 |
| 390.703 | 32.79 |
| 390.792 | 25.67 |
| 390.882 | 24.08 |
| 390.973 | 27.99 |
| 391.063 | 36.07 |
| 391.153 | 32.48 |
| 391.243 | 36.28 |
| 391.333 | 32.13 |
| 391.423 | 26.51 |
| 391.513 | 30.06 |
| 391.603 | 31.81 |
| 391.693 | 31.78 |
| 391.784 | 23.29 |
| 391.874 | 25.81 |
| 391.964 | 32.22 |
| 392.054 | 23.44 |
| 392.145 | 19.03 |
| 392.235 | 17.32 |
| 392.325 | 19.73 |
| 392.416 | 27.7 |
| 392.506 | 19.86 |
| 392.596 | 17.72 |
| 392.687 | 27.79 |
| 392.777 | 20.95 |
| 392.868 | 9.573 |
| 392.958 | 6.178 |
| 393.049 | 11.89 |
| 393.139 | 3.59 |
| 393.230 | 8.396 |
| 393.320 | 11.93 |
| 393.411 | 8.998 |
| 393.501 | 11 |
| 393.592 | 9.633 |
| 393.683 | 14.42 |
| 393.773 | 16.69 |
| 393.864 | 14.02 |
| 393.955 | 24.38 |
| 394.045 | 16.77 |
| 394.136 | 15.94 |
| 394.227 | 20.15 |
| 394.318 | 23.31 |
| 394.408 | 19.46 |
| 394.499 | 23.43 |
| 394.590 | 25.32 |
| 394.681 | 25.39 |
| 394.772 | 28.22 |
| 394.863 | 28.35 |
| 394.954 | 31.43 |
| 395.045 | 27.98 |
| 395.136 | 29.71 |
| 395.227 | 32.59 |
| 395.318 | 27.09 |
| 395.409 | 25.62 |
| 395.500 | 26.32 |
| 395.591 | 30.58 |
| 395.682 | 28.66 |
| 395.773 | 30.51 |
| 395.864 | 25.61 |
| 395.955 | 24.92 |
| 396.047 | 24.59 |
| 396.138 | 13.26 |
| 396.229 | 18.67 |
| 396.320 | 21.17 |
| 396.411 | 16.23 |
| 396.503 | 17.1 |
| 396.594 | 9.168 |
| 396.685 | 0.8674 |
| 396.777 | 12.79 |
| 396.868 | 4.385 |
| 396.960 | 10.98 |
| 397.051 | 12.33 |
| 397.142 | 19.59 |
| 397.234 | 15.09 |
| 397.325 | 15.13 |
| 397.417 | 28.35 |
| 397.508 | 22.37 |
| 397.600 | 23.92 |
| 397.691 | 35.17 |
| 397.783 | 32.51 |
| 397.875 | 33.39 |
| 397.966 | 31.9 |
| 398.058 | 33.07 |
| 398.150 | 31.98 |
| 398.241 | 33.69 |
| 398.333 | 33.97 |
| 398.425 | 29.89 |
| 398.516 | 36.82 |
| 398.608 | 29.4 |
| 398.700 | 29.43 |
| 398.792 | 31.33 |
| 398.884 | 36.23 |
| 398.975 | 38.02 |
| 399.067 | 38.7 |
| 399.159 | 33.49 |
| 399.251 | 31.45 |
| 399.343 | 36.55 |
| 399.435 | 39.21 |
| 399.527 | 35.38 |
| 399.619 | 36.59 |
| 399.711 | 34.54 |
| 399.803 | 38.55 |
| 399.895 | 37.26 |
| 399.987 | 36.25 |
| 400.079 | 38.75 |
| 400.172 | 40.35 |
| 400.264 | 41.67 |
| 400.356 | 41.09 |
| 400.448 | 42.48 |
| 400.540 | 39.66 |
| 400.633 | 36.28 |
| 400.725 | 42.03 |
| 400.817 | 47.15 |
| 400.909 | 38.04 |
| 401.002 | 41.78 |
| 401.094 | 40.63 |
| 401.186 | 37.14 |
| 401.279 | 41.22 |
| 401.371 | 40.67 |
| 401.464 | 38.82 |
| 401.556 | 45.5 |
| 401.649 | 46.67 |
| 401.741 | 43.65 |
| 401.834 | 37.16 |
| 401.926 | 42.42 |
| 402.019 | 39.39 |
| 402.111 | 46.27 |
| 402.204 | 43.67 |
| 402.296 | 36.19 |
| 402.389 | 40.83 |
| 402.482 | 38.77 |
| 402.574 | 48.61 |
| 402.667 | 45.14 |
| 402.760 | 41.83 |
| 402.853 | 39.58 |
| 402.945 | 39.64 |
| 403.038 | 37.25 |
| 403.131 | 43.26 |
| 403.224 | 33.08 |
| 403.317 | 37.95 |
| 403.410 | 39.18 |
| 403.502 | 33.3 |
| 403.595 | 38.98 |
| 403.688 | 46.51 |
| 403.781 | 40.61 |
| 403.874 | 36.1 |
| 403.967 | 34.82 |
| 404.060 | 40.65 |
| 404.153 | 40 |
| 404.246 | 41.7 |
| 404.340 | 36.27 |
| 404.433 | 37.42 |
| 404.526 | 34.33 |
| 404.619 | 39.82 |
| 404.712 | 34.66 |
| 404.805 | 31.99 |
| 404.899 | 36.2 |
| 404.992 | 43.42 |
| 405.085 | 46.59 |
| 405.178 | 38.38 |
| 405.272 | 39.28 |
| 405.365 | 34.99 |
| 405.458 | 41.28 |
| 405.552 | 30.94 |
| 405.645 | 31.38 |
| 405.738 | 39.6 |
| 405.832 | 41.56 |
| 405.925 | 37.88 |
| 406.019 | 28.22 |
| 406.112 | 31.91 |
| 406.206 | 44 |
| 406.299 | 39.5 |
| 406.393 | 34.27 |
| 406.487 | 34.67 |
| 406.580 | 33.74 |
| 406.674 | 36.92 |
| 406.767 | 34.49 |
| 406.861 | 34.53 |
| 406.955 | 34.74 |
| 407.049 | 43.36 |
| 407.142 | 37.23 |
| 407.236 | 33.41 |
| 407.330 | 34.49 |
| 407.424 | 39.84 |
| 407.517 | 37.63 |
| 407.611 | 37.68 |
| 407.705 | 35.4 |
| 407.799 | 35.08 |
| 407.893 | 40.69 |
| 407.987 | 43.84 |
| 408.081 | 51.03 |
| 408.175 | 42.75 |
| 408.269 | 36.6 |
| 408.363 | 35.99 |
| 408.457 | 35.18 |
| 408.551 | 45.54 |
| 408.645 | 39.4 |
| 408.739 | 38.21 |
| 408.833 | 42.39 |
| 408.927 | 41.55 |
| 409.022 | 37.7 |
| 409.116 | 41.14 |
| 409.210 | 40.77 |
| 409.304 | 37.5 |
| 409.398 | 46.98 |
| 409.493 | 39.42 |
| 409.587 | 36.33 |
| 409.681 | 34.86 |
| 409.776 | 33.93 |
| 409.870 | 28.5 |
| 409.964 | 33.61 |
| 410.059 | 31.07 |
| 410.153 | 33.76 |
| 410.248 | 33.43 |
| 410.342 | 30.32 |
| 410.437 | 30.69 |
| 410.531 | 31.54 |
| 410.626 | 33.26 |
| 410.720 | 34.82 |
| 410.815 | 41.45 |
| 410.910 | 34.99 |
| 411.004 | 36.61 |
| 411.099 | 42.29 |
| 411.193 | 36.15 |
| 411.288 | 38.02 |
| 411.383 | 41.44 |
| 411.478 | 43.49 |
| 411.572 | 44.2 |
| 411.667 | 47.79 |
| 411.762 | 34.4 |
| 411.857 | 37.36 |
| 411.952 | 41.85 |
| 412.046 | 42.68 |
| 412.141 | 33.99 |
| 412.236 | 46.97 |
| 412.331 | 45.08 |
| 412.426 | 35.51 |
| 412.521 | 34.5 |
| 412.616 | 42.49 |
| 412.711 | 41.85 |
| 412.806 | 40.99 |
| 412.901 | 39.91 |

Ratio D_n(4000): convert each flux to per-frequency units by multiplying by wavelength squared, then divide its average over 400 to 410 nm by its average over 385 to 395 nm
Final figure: 1.9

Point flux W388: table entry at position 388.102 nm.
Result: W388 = 22.35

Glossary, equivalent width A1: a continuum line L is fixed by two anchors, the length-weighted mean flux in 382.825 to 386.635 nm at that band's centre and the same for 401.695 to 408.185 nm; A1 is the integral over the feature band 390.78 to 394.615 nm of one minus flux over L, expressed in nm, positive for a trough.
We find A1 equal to 0.79 nm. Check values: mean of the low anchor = 19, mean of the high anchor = 38.6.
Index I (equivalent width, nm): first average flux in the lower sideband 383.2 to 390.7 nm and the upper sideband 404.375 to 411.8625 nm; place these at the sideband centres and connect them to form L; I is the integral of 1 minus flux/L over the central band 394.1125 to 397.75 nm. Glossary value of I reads 0.829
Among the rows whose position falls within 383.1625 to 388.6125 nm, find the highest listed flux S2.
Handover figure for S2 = 27.54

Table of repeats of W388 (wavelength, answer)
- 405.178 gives 38.38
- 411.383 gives 41.44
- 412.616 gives 42.49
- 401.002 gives 41.78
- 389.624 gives 28.59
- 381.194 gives 24.11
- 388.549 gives 19.68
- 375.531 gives 24.97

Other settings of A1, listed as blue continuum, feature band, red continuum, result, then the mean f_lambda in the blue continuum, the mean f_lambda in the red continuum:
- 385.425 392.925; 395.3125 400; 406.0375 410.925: 0.443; 23.5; 37.1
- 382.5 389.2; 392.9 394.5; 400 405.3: 0.832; 19.9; 40.1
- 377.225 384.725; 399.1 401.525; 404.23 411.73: -0.422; 21.5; 37.6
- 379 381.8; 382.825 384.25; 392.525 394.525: 0.316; 22.7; 15.3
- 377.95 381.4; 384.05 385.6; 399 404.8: 0.351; 24.1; 39.4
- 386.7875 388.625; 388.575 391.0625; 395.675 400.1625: -0.355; 21.7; 27.2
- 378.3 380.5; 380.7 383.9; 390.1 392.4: 0.777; 23.4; 27.2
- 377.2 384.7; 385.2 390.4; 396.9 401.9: 0.762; 21.5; 34.5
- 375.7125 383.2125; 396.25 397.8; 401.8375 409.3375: 0.750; 22.2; 38.7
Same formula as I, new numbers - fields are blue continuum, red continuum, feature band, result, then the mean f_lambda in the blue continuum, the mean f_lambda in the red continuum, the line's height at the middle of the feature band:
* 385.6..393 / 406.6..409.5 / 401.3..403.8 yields -0.470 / 23.5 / 39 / 34.5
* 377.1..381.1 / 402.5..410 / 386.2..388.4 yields 0.576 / 24.5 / 38.3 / 28.7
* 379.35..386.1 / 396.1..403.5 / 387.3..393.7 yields 0.668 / 19.6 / 33.4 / 25.9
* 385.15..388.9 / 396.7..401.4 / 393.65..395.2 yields 0.290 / 20.8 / 32.5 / 28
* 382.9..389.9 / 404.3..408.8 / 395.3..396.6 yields 0.264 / 20.9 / 37.7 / 28.9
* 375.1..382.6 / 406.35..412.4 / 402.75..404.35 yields -0.175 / 22.9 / 38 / 35.1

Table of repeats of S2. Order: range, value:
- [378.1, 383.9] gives 31.27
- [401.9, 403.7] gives 48.61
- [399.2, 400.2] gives 40.35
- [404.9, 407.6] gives 46.59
